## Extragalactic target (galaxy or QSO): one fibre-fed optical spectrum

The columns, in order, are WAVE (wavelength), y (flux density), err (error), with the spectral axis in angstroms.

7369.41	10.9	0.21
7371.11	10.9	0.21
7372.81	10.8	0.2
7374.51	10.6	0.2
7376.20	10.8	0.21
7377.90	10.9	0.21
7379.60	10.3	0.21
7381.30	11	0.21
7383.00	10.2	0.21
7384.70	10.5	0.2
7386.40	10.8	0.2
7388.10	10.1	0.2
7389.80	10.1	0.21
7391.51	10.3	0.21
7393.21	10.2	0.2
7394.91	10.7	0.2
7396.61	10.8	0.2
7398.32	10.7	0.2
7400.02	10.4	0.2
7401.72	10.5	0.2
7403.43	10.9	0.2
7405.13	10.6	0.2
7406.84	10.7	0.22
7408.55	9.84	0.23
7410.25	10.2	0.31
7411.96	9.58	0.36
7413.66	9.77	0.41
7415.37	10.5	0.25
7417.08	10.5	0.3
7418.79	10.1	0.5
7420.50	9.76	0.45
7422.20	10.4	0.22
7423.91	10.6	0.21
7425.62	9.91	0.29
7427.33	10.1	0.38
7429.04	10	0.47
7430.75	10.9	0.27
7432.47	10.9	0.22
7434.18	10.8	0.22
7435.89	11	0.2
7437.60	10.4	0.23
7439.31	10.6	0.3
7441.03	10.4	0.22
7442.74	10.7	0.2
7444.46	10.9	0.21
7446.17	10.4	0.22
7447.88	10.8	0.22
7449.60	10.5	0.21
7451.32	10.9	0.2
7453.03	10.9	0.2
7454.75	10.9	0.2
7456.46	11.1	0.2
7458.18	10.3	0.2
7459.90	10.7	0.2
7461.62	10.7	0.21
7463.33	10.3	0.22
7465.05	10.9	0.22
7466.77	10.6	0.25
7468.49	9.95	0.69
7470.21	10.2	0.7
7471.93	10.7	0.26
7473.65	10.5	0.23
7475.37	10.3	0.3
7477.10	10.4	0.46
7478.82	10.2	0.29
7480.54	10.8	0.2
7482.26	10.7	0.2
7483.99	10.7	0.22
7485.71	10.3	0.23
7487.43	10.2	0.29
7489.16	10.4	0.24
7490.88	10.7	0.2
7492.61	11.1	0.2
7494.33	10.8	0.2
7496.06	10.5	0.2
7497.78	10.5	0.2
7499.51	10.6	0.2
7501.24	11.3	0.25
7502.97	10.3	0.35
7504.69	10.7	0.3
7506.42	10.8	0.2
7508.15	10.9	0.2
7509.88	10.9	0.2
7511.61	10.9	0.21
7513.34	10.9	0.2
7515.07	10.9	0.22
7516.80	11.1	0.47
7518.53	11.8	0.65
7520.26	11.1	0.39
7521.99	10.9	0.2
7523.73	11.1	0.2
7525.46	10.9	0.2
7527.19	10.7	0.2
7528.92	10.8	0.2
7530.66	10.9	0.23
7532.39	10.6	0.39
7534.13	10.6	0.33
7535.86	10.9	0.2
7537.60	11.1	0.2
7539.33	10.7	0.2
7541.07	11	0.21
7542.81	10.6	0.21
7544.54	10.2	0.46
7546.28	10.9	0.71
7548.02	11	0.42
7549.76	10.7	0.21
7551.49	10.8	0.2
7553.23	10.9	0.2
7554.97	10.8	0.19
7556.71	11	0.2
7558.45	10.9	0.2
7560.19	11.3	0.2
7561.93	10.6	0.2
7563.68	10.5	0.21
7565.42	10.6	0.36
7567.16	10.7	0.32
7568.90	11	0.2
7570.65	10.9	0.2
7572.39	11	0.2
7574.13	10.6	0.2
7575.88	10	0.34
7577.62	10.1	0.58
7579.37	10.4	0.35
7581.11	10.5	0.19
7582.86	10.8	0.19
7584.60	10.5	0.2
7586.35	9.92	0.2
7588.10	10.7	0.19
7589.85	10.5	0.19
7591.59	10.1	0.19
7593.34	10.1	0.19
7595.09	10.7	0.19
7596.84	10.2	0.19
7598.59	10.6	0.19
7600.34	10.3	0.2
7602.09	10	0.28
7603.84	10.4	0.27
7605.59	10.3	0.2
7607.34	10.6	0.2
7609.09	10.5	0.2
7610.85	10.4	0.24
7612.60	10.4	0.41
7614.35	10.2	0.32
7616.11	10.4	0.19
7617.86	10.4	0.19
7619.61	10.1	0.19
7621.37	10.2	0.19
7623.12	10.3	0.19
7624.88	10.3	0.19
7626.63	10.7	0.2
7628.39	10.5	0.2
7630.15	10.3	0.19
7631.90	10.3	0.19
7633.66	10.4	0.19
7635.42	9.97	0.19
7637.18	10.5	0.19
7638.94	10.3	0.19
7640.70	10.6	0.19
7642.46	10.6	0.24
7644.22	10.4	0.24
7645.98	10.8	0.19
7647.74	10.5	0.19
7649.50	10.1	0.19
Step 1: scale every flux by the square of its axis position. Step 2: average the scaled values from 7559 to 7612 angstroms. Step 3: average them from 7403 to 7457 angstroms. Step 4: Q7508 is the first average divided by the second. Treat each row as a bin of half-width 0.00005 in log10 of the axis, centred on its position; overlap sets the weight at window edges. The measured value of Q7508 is 1.0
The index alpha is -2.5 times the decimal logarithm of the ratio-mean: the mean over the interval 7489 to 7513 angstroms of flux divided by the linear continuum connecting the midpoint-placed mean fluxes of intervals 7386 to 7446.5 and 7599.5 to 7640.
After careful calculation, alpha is -0.038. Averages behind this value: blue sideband 10.4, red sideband 10.3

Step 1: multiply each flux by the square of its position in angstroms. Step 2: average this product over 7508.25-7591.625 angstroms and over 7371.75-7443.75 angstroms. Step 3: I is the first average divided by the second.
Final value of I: 1.07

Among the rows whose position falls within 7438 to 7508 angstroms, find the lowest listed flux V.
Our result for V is 9.95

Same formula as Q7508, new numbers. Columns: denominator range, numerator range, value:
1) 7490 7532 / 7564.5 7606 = 0.98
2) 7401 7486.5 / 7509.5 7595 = 1.05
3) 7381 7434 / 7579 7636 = 1.05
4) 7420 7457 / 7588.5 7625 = 1.02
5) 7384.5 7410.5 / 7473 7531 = 1.06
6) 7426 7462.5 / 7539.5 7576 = 1.04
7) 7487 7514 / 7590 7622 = 0.99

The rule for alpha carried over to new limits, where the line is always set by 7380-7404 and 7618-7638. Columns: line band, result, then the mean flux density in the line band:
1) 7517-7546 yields -0.05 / 10.9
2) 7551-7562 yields -0.06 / 10.9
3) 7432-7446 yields -0.02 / 10.7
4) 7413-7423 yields 0.03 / 10.2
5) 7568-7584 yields -0.02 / 10.6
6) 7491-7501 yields -0.03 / 10.7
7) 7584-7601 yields 0.00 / 10.4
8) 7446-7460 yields -0.03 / 10.7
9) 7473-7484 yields -0.01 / 10.5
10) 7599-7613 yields 0.00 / 10.4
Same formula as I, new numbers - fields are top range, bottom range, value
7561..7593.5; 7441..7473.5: 1.02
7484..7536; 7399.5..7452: 1.06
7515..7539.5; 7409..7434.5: 1.10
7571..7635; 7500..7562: 0.97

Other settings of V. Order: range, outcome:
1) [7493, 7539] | 10.3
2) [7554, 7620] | 9.92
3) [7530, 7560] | 10.2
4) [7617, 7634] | 10.1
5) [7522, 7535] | 10.6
